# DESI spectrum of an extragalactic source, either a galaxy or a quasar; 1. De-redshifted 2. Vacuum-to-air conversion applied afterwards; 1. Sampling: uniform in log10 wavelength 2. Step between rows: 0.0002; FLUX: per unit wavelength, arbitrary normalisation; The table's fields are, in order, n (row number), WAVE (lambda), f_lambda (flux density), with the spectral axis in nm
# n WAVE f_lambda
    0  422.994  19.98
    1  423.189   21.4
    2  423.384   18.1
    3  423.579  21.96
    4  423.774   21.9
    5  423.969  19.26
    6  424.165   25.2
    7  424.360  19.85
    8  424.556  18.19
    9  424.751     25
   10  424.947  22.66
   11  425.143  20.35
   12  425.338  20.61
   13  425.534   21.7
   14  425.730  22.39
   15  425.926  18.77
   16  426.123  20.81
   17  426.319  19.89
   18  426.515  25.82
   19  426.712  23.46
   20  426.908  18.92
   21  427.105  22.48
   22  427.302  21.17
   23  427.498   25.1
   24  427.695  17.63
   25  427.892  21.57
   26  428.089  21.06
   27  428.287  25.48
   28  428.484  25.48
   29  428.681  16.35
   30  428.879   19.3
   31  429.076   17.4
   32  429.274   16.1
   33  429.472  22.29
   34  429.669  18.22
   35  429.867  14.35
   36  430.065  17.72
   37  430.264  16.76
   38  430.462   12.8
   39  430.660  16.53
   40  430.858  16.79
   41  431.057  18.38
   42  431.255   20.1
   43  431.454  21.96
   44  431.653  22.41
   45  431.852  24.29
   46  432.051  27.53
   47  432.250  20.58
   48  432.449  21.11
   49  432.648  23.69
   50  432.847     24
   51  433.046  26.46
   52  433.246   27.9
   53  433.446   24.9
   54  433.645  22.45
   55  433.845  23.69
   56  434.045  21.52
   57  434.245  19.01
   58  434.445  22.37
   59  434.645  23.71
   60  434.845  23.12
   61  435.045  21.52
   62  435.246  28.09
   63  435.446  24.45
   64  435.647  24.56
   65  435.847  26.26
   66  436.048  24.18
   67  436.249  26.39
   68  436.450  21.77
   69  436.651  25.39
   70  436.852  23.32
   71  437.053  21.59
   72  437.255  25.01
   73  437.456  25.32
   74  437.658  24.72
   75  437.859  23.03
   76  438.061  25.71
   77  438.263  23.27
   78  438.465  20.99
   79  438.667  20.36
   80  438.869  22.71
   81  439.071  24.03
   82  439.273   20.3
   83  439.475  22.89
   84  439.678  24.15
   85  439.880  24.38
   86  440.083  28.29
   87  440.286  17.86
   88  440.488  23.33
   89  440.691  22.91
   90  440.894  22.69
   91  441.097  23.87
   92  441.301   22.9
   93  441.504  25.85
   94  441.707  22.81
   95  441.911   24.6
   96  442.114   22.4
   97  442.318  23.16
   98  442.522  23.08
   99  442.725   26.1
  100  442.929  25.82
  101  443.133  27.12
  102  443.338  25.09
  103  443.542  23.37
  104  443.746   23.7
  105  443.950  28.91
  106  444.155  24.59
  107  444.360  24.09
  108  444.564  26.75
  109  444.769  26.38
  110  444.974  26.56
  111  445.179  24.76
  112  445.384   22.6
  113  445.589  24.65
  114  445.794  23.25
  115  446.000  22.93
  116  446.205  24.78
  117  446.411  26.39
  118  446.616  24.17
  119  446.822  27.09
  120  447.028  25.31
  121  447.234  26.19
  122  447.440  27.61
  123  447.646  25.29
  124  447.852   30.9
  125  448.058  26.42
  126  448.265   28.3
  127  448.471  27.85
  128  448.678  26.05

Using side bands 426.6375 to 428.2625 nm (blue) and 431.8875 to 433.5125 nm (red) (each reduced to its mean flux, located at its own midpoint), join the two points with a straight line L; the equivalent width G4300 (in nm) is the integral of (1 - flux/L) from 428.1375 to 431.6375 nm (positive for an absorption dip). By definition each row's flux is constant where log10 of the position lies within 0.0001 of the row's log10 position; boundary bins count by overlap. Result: 0.64 nm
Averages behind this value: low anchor 21.6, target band 18.7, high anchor 24.5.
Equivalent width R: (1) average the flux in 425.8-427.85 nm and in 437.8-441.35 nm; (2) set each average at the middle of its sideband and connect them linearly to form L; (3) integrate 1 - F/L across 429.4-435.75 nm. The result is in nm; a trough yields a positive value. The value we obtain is 0.14 nm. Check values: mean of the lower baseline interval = 21.4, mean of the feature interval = 21.7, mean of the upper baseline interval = 23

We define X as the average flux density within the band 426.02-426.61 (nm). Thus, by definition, 22.1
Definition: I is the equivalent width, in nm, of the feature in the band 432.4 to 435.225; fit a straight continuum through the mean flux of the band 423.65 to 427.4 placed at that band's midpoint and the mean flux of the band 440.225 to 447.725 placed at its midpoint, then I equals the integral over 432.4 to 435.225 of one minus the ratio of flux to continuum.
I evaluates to -0.065 nm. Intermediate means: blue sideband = 21.5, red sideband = 24.6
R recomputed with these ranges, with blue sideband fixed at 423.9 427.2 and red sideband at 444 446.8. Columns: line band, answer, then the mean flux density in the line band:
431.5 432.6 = -0.026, 23.1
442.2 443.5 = -0.026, 24.9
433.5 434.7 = 0.042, 22.2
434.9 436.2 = -0.091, 24.8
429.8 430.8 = 0.296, 15.7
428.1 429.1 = 0.043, 21.1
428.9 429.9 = 0.187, 18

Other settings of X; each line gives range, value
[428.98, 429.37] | 16.7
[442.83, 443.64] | 25.3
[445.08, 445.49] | 23.7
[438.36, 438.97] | 21.4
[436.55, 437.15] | 23.5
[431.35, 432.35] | 23.3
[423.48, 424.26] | 22.1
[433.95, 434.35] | 20.3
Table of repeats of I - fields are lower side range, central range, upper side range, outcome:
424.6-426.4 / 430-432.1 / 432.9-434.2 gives 0.354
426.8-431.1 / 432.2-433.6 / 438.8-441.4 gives -0.243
